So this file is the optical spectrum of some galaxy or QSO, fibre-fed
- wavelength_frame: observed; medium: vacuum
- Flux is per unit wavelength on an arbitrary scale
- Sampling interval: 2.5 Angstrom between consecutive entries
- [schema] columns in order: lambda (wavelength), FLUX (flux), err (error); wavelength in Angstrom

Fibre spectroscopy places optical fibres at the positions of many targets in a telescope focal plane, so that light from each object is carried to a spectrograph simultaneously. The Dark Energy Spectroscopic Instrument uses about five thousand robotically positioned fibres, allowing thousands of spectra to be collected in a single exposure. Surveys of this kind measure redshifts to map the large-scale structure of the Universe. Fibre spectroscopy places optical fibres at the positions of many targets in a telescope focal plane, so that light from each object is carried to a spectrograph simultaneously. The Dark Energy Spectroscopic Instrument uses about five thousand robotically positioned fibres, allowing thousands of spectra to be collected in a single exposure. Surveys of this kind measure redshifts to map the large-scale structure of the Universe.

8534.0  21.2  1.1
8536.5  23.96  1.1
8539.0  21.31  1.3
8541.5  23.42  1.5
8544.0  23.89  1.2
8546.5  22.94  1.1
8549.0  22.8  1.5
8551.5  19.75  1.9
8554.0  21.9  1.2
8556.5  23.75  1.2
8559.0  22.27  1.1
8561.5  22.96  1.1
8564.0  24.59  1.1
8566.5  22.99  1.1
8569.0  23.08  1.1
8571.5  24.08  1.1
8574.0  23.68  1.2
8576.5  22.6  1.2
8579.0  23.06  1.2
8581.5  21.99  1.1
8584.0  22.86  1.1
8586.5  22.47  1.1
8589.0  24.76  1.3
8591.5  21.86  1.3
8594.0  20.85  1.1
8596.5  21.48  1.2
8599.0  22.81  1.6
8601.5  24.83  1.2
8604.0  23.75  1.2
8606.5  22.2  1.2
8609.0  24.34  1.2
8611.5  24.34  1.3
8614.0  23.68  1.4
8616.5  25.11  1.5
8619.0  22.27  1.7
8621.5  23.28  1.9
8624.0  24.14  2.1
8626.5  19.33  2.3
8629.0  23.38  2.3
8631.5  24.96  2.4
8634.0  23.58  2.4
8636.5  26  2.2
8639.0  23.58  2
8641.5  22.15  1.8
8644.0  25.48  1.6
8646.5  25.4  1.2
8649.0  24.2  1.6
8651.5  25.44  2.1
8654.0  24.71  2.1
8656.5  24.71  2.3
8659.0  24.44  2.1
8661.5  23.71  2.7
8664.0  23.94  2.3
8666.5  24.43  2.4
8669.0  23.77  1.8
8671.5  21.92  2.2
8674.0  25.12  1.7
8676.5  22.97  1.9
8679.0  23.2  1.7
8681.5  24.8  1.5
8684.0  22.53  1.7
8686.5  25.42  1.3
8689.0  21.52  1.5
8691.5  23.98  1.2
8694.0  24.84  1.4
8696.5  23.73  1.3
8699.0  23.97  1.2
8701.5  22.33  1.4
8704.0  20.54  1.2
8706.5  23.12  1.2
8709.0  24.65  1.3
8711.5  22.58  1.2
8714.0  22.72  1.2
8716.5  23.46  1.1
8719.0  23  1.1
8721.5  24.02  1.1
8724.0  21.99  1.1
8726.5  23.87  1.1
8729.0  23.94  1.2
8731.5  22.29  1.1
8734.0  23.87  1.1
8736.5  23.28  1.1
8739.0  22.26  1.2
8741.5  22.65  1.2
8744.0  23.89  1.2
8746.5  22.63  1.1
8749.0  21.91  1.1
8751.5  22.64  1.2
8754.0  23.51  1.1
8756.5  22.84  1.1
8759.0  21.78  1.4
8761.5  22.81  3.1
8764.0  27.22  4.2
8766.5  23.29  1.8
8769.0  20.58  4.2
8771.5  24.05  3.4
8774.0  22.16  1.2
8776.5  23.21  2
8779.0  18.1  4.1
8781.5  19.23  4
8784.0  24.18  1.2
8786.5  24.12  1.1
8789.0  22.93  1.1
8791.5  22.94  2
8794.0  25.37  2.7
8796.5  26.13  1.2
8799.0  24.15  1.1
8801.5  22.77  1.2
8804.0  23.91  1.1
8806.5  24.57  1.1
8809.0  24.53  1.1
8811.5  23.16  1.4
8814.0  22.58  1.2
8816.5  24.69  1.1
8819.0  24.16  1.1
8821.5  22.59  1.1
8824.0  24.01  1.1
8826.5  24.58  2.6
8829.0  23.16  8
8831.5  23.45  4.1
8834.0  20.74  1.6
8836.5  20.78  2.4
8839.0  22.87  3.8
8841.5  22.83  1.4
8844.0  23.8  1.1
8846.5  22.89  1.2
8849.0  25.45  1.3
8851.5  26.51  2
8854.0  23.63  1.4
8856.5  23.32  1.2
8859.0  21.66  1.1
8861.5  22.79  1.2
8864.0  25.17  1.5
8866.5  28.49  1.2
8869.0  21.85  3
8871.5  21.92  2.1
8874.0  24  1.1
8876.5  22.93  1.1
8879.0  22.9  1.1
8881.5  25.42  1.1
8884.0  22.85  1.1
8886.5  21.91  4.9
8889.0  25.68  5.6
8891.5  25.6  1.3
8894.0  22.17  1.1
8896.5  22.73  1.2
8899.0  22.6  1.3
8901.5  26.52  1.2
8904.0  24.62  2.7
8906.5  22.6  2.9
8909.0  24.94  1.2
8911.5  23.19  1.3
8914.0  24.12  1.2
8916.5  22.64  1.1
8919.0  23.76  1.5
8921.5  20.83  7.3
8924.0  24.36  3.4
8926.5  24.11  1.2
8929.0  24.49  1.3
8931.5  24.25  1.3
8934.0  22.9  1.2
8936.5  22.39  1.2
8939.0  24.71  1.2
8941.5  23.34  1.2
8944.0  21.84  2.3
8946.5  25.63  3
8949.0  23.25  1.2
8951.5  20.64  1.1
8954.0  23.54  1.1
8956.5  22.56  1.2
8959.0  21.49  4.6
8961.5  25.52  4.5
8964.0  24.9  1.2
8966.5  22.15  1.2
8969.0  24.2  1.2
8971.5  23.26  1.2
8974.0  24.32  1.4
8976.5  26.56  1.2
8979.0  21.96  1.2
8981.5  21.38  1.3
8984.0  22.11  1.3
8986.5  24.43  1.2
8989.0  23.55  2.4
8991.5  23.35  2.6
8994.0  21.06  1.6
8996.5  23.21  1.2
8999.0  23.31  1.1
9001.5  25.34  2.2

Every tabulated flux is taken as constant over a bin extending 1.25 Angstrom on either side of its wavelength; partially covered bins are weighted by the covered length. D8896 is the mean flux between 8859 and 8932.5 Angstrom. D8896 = 23.7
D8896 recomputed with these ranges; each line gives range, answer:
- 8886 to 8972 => 23.5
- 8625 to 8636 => 23.1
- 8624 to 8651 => 23.9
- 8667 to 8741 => 23.3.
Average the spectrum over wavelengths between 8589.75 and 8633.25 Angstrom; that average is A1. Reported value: 23.1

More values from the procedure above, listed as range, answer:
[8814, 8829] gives 23.8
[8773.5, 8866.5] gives 23.4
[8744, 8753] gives 22.6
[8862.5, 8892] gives 24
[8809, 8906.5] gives 23.6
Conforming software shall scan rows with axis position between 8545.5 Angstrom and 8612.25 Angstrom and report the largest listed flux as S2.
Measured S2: 24.83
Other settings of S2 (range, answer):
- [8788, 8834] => 26.13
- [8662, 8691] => 25.42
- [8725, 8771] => 27.22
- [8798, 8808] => 24.57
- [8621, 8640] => 26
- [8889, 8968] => 26.52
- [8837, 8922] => 28.49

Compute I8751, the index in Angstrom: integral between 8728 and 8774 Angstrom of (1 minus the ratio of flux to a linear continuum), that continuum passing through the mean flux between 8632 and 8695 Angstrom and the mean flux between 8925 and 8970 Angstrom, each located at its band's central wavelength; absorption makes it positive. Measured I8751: 1.6 Angstrom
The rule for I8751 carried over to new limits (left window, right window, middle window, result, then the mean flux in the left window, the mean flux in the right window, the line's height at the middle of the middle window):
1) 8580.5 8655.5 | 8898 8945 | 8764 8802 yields 0.9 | 23.5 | 23.6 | 23.6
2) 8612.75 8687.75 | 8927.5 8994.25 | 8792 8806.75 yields -0.5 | 23.9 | 23.4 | 23.7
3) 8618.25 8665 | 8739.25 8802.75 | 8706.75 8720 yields 0.1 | 23.9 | 23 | 23.4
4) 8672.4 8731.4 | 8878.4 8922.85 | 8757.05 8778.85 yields 0.5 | 23.4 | 23.6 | 23.5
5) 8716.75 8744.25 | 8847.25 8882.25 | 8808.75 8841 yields 0.8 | 23.2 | 24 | 23.7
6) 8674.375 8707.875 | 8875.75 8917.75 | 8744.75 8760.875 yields 0.6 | 23.4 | 23.7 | 23.5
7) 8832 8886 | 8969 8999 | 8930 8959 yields 0.2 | 23.4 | 23.2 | 23.3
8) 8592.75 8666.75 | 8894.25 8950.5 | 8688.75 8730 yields 0.8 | 23.7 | 23.6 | 23.7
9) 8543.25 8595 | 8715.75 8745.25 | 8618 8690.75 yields -2.5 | 22.8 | 23.2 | 23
